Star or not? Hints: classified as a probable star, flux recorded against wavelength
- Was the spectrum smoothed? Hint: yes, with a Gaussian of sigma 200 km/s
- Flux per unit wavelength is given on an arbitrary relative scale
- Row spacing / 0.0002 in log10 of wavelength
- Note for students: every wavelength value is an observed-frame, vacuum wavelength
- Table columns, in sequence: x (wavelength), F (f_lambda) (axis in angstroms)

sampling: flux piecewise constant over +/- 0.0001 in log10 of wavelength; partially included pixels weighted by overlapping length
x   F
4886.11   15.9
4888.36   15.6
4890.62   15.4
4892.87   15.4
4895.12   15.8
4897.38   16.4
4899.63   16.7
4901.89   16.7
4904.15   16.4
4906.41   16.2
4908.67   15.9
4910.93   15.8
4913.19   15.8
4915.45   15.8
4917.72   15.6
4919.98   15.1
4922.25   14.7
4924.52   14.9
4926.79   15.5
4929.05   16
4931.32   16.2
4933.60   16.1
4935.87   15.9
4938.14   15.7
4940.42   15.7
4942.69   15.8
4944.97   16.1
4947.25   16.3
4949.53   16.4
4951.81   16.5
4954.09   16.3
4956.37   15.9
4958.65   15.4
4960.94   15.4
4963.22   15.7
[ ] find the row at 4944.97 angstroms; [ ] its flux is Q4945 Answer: 16.1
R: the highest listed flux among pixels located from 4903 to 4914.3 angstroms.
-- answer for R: 16.4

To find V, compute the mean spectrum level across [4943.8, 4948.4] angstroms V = 16.2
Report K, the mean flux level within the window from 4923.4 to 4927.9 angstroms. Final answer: 15.2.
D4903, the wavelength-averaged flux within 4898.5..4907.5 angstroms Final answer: 16.5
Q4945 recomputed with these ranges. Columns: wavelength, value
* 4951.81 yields 16.5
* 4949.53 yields 16.4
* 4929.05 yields 16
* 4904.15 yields 16.4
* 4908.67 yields 15.9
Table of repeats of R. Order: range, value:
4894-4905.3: 16.7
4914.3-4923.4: 15.8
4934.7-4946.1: 16.1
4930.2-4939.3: 16.2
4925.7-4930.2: 16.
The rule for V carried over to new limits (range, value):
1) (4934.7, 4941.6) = 15.8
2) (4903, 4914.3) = 16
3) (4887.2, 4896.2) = 15.5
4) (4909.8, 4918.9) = 15.8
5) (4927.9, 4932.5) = 16.1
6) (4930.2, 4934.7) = 16.1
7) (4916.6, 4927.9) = 15.2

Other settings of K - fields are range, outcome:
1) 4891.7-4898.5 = 15.9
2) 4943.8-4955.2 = 16.3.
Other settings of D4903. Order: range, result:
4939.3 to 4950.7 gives 16.1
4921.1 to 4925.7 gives 14.8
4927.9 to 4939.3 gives 16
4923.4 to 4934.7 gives 15.7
